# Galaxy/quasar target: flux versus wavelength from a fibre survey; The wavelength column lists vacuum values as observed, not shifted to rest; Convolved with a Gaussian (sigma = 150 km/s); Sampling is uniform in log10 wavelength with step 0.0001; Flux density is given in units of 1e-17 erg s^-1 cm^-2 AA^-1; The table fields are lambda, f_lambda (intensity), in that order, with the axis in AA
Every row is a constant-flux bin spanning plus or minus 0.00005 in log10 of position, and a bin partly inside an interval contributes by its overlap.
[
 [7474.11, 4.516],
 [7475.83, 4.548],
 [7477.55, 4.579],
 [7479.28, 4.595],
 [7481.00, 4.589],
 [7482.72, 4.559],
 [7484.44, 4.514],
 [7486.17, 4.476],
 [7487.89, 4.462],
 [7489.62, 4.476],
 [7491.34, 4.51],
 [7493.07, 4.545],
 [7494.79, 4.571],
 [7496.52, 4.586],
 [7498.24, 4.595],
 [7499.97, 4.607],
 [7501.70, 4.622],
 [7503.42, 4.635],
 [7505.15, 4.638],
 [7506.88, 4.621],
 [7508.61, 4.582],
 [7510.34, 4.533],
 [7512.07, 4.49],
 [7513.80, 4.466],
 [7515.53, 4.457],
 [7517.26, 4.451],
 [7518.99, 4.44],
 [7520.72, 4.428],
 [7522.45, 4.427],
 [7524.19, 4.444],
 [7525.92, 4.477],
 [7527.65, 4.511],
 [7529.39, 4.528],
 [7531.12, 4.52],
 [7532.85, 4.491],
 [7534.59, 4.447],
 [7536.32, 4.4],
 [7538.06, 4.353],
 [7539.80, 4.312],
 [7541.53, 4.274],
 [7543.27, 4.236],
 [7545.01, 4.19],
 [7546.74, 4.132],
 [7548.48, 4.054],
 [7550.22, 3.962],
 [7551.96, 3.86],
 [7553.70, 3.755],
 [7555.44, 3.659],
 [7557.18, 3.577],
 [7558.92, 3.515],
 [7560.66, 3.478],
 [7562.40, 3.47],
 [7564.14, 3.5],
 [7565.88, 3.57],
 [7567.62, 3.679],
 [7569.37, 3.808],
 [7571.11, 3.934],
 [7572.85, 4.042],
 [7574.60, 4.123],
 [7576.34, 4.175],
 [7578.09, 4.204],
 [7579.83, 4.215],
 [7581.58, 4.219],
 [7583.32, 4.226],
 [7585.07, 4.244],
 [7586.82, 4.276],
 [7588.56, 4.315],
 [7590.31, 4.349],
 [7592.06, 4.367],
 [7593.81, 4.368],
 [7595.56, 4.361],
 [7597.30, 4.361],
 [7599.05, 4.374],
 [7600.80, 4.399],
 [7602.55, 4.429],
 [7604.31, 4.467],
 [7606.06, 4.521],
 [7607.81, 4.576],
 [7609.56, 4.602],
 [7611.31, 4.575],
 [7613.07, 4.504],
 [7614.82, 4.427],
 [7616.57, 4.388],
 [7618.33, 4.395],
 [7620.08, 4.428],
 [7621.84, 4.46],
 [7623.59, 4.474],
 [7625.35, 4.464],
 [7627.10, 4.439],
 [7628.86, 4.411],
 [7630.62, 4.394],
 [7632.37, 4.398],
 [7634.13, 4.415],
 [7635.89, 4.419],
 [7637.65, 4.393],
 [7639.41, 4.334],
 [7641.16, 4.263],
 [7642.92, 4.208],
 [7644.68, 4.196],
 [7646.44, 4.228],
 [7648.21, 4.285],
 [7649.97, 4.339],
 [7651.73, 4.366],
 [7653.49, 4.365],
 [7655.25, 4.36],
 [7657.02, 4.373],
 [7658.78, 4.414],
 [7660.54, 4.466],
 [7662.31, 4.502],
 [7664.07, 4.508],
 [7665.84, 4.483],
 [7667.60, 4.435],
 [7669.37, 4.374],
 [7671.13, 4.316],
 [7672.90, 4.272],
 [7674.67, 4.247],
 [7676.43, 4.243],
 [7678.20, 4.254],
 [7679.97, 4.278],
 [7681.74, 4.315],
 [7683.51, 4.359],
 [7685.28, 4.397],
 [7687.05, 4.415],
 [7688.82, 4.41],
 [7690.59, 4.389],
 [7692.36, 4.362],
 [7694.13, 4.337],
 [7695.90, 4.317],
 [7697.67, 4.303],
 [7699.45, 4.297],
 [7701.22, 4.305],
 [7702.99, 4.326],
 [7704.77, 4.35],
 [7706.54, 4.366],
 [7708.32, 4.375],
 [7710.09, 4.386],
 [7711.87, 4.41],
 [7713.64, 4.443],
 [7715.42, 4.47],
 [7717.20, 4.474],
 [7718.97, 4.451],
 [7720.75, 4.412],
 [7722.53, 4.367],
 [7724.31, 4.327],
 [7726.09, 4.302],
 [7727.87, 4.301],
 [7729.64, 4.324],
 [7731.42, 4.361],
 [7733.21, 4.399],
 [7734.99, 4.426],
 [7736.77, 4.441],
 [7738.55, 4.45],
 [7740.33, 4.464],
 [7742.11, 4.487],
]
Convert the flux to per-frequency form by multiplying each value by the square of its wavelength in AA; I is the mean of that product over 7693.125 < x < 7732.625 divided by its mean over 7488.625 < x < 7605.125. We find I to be 1.07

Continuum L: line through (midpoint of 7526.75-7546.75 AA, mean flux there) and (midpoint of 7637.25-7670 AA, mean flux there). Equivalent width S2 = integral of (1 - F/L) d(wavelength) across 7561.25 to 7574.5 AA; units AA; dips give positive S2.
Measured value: 1.9 AA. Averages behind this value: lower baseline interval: 4.38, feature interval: 3.73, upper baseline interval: 4.36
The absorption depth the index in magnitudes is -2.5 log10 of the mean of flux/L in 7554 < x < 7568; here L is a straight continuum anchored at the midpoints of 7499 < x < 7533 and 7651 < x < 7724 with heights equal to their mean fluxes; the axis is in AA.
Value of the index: 0.25 mag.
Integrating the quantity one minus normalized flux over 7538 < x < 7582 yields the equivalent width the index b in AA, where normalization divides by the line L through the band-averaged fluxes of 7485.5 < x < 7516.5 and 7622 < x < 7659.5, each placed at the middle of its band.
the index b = 5.4 AA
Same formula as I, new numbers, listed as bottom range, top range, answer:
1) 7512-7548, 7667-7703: 1.03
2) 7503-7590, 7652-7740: 1.09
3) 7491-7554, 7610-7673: 1.03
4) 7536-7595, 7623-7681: 1.11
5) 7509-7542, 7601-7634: 1.03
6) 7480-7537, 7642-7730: 1.01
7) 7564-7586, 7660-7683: 1.11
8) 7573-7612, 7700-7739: 1.04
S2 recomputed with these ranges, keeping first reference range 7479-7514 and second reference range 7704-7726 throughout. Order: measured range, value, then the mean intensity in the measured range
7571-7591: 1.31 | 4.2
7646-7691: 0.71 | 4.36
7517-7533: 0.23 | 4.47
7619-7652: 0.69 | 4.36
